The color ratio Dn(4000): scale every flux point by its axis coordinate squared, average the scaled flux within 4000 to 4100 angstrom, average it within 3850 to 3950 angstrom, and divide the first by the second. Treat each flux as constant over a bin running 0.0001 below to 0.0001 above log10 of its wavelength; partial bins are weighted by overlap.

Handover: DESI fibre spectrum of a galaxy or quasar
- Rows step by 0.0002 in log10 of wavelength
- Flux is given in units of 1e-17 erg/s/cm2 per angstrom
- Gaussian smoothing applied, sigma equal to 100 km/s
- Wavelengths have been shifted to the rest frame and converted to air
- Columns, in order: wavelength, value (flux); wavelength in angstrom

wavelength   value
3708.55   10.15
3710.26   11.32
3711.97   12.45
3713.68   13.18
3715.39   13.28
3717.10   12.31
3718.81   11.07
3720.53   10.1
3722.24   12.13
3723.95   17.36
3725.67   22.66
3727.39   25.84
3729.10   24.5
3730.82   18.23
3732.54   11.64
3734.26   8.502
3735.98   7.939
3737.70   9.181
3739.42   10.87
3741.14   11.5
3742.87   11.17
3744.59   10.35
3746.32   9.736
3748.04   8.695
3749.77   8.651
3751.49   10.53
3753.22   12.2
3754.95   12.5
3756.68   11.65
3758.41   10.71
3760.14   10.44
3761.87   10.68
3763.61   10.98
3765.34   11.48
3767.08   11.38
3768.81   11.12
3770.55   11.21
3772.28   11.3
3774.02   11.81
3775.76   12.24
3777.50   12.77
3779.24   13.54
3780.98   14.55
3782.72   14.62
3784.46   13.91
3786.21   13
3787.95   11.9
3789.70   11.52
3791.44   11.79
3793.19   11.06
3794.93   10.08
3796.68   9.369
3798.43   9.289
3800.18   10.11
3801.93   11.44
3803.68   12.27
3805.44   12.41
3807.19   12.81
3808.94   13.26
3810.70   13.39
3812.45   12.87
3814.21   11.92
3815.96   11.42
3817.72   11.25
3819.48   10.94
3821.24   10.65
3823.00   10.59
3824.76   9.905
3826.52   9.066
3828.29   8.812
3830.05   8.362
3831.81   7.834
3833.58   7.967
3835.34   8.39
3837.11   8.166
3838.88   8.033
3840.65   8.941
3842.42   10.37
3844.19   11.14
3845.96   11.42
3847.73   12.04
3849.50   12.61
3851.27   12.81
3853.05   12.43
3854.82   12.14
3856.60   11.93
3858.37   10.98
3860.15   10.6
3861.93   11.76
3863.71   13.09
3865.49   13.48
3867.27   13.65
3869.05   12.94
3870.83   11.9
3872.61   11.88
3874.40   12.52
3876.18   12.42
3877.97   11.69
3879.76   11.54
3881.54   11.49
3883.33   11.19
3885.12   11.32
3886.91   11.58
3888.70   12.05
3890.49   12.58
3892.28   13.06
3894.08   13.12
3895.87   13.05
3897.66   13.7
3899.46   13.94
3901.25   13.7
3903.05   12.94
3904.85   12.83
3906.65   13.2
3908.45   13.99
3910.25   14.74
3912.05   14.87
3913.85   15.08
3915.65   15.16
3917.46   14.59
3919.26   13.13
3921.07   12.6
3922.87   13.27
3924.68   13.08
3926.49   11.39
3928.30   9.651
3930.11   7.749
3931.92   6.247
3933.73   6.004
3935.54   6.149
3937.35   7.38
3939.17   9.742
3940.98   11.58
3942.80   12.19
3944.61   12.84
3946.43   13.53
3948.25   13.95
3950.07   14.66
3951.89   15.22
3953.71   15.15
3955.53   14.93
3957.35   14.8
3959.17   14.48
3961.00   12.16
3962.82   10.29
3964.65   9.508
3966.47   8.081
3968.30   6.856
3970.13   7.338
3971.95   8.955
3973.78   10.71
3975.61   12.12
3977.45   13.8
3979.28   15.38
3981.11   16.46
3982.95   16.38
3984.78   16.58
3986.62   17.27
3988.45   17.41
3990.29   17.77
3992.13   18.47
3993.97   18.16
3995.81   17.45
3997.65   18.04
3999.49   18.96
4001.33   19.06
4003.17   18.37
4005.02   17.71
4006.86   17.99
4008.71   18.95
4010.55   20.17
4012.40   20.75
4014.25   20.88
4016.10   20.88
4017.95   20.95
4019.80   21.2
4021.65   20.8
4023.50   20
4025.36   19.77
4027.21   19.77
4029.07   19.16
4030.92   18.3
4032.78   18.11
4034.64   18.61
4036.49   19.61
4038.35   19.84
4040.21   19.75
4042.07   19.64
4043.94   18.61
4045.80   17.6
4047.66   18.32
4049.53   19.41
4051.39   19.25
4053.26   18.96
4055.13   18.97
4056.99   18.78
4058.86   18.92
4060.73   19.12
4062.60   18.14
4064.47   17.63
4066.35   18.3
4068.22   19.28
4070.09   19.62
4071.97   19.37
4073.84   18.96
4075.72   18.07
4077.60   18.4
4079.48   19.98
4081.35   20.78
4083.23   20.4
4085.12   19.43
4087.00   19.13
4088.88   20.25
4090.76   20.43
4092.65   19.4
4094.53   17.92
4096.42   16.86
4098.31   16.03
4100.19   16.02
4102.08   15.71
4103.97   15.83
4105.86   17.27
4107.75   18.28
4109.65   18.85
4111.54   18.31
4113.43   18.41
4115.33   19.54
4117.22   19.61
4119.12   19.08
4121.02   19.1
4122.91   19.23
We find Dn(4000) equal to 1.70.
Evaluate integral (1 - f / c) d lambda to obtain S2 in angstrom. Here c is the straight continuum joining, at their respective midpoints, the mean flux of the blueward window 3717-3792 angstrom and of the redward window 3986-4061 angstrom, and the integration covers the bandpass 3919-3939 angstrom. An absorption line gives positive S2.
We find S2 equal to 8.5 angstrom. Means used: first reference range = 12.5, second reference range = 19.1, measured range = 9.58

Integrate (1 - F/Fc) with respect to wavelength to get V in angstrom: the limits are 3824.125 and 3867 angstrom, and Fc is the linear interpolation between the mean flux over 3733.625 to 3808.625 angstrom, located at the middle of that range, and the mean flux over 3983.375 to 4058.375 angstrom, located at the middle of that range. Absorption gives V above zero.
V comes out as 9.6 angstrom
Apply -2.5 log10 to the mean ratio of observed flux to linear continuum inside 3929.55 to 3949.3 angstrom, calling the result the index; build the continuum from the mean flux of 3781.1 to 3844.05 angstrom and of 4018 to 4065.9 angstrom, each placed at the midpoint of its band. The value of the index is 0.49 mag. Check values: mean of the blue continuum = 10.8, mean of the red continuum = 19.2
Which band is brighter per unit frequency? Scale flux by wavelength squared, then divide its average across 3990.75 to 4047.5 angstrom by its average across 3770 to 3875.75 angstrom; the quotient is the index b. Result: 1.9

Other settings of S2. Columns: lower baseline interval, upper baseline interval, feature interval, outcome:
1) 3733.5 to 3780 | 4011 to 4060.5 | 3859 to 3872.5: 1.7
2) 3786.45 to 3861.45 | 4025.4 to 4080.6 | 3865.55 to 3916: 1.1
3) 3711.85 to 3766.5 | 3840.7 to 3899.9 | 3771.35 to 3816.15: 1.0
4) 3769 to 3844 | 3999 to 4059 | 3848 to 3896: 4.6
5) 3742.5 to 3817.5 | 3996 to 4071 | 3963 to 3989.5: 7.5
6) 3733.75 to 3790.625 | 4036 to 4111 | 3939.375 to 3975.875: 9.1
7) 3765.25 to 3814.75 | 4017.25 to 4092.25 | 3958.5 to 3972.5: 6.0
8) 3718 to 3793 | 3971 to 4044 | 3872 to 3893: 4.6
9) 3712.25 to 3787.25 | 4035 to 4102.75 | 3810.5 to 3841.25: 9.2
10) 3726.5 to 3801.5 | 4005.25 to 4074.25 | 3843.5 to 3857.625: 2.2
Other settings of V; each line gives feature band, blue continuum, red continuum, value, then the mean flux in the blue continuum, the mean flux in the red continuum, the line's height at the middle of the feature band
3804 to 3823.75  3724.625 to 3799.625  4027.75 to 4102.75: 2.1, 12.3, 18.8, 13.4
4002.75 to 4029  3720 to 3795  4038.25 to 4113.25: -3.6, 12.5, 18.6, 17.5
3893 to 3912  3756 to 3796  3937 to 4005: -0.4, 11.9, 14.1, 13.3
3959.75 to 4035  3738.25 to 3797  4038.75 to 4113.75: 1.4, 11.5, 18.6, 16.8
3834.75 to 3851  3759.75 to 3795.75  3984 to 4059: 4.2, 12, 19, 13.9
